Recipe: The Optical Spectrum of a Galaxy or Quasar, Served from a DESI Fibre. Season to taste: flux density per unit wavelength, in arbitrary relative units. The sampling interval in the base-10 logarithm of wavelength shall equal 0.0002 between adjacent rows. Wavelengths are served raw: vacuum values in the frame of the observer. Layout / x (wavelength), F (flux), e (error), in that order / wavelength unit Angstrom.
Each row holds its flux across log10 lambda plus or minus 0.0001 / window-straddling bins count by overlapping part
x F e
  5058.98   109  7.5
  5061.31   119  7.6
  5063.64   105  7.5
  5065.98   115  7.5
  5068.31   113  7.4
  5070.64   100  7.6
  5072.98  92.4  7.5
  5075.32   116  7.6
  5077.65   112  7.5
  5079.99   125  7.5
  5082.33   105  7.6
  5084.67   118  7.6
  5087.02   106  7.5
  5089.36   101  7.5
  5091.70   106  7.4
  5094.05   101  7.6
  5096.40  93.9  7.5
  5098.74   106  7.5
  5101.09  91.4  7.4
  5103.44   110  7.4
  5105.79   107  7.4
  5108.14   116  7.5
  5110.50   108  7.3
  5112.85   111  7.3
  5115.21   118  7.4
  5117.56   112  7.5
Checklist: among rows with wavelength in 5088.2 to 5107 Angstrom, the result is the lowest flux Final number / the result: 91.4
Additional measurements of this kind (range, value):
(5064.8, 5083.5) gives 92.4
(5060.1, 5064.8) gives 105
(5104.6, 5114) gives 107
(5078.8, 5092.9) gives 101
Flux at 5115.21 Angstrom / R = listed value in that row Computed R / 118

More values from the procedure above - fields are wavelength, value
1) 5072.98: 92.4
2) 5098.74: 106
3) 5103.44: 110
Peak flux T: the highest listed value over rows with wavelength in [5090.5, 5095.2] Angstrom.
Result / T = 106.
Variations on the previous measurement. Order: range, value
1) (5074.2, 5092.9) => 125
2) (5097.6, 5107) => 110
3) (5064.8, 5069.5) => 115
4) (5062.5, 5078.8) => 116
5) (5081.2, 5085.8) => 118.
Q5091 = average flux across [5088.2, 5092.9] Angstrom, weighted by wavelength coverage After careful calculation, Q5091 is 103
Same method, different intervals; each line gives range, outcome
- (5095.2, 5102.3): 97.2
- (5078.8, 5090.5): 111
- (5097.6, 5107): 104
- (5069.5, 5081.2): 109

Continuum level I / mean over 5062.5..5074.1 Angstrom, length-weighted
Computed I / 105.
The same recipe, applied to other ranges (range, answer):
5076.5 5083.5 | 114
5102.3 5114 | 110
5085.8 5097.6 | 102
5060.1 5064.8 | 112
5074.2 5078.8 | 114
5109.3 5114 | 109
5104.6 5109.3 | 112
